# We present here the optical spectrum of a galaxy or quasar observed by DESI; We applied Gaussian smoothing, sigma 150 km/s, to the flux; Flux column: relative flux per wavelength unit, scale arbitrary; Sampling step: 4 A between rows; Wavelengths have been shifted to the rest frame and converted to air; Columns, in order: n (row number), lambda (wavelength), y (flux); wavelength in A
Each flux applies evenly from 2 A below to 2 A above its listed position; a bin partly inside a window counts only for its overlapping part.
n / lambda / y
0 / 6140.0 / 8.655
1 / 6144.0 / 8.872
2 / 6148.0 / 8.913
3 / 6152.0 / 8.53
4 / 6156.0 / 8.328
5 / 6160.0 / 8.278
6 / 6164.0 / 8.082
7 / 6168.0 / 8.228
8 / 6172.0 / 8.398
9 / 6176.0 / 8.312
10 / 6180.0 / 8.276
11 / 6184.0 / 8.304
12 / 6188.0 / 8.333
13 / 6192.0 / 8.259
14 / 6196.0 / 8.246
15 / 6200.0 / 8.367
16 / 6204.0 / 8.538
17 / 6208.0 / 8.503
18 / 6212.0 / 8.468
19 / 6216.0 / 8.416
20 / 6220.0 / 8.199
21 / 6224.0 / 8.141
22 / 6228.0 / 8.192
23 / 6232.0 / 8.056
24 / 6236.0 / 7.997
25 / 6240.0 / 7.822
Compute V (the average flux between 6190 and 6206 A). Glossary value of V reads 8.35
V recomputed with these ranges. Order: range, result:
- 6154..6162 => 8.3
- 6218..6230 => 8.18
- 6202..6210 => 8.52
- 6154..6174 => 8.26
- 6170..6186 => 8.32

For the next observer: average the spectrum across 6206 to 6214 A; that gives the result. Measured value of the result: 8.49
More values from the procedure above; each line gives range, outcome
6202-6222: 8.42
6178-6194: 8.29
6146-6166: 8.43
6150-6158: 8.43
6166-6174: 8.31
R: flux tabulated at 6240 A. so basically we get 7.822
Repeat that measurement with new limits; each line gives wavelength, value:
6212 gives 8.468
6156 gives 8.328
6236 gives 7.997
